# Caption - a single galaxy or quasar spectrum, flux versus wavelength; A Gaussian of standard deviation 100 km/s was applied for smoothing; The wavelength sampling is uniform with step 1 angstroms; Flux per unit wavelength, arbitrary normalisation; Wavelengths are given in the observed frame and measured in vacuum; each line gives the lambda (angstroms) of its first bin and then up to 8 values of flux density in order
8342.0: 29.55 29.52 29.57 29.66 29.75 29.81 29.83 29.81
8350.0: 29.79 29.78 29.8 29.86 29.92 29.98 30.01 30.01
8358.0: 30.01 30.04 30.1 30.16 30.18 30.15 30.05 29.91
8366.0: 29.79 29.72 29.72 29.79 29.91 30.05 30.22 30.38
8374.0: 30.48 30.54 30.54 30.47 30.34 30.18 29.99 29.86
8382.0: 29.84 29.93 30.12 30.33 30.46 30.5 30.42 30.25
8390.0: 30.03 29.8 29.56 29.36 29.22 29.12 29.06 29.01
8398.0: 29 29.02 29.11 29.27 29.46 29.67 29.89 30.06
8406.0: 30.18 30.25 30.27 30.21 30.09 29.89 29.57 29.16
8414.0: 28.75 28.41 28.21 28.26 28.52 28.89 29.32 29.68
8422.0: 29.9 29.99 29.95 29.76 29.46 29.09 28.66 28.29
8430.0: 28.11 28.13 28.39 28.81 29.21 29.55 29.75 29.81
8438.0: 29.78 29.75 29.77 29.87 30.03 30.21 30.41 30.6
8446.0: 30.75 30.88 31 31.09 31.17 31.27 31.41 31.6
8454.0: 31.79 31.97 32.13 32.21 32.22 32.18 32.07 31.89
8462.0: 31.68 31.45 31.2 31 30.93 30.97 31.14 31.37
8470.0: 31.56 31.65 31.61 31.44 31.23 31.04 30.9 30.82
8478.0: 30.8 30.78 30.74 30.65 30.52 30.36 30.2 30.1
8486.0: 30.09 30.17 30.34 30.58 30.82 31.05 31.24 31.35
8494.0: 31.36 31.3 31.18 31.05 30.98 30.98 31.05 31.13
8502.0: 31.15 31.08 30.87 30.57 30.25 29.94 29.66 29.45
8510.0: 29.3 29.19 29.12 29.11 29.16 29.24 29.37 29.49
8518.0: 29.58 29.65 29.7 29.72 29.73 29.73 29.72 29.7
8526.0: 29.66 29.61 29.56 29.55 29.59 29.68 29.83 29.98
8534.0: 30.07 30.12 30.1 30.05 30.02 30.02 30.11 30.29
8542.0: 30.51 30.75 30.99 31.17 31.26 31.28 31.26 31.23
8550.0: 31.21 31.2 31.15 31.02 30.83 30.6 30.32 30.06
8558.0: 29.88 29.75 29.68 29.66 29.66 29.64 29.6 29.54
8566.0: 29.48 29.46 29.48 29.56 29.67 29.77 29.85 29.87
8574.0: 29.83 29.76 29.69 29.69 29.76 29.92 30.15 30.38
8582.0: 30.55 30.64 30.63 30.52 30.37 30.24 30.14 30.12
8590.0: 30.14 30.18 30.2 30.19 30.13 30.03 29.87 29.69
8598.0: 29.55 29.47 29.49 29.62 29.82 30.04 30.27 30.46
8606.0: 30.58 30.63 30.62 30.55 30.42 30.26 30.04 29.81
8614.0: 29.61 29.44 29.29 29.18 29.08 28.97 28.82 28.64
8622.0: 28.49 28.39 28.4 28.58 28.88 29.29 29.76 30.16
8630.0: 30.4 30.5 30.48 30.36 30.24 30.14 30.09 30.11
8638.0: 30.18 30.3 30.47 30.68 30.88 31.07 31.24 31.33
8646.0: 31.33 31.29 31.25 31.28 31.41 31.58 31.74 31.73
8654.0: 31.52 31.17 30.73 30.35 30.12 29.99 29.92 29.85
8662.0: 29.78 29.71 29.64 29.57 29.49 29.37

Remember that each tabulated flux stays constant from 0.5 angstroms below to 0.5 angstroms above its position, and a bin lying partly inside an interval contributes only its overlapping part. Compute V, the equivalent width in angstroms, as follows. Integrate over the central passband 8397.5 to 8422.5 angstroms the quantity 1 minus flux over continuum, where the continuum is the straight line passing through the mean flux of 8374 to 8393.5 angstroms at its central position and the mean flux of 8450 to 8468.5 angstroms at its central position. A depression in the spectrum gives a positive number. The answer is 1.02 angstroms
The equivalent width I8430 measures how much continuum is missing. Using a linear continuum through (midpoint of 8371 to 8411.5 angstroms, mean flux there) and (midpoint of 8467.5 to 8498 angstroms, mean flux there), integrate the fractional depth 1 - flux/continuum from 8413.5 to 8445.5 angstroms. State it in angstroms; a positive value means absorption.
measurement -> 1.10 angstroms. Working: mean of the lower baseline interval 29.9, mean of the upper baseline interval 30.9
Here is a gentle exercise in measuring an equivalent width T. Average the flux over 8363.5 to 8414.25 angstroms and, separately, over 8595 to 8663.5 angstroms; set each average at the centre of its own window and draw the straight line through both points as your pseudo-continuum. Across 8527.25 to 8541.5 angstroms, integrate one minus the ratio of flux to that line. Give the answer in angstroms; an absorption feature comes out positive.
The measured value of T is 0.1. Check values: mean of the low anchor 29.9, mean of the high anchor 30.1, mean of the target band 29.9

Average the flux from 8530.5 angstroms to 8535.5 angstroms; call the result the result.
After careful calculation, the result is 29.9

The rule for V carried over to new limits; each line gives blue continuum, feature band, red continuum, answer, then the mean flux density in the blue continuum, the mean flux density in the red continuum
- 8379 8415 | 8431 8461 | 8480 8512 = -0.5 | 29.7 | 30.6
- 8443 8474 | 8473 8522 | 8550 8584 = 0.8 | 31.4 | 30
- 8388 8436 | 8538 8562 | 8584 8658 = -0.6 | 29.3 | 30.2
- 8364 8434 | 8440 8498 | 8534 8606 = -2.4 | 29.6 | 30.2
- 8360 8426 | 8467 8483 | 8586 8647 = -0.7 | 29.8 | 30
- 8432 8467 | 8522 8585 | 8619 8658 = 0.9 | 30.8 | 30.3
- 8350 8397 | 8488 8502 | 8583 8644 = -0.5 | 30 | 29.9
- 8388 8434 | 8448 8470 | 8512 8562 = -1.4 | 29.3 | 30.1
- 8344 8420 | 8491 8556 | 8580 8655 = -0.6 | 29.8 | 30.2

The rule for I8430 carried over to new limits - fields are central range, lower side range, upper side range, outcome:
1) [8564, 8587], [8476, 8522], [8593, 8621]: 0.0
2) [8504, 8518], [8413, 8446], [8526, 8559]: 0.2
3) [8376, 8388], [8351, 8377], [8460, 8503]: 0.0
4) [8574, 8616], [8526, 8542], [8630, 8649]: 0.4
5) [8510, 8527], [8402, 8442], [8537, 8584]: 0.3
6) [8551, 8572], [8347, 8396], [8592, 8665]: 0.1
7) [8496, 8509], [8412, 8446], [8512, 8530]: -0.5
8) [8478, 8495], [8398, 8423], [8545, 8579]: -0.5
